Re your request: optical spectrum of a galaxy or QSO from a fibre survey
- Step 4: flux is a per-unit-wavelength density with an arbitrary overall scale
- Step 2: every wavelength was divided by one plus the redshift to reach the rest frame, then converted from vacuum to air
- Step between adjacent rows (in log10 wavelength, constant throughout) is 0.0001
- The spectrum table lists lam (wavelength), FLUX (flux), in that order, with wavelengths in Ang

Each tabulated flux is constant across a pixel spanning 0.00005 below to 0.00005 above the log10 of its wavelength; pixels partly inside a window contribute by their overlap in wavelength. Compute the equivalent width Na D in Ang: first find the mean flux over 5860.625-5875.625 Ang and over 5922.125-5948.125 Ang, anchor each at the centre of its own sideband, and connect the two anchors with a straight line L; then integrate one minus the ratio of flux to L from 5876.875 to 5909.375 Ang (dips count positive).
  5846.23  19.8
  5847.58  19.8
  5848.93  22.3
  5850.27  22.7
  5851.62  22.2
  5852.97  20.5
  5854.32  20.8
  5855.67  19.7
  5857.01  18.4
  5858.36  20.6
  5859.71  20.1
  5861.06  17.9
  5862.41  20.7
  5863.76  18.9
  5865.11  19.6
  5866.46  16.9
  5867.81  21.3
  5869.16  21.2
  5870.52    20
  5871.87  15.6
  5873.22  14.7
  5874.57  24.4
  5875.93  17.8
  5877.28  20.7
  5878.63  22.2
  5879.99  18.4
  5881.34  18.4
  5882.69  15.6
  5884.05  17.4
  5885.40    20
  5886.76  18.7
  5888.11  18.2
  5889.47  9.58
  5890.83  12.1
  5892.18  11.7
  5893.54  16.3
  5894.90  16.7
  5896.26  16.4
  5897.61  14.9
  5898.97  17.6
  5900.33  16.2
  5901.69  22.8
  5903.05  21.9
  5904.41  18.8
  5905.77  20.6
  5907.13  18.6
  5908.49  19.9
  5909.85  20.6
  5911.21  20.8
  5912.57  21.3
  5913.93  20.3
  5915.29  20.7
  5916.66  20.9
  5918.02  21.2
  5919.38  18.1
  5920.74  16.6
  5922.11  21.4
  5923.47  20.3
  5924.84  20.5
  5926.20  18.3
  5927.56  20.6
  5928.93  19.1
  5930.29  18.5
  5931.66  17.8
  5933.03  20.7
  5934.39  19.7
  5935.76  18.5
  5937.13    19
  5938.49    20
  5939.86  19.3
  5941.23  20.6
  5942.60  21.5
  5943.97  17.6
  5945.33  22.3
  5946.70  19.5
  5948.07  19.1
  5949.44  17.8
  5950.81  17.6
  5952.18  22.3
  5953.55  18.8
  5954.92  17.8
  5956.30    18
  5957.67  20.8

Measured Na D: 2.89 Ang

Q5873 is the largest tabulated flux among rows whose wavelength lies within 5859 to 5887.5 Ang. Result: 24.4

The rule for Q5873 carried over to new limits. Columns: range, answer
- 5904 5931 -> 21.4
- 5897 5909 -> 22.8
